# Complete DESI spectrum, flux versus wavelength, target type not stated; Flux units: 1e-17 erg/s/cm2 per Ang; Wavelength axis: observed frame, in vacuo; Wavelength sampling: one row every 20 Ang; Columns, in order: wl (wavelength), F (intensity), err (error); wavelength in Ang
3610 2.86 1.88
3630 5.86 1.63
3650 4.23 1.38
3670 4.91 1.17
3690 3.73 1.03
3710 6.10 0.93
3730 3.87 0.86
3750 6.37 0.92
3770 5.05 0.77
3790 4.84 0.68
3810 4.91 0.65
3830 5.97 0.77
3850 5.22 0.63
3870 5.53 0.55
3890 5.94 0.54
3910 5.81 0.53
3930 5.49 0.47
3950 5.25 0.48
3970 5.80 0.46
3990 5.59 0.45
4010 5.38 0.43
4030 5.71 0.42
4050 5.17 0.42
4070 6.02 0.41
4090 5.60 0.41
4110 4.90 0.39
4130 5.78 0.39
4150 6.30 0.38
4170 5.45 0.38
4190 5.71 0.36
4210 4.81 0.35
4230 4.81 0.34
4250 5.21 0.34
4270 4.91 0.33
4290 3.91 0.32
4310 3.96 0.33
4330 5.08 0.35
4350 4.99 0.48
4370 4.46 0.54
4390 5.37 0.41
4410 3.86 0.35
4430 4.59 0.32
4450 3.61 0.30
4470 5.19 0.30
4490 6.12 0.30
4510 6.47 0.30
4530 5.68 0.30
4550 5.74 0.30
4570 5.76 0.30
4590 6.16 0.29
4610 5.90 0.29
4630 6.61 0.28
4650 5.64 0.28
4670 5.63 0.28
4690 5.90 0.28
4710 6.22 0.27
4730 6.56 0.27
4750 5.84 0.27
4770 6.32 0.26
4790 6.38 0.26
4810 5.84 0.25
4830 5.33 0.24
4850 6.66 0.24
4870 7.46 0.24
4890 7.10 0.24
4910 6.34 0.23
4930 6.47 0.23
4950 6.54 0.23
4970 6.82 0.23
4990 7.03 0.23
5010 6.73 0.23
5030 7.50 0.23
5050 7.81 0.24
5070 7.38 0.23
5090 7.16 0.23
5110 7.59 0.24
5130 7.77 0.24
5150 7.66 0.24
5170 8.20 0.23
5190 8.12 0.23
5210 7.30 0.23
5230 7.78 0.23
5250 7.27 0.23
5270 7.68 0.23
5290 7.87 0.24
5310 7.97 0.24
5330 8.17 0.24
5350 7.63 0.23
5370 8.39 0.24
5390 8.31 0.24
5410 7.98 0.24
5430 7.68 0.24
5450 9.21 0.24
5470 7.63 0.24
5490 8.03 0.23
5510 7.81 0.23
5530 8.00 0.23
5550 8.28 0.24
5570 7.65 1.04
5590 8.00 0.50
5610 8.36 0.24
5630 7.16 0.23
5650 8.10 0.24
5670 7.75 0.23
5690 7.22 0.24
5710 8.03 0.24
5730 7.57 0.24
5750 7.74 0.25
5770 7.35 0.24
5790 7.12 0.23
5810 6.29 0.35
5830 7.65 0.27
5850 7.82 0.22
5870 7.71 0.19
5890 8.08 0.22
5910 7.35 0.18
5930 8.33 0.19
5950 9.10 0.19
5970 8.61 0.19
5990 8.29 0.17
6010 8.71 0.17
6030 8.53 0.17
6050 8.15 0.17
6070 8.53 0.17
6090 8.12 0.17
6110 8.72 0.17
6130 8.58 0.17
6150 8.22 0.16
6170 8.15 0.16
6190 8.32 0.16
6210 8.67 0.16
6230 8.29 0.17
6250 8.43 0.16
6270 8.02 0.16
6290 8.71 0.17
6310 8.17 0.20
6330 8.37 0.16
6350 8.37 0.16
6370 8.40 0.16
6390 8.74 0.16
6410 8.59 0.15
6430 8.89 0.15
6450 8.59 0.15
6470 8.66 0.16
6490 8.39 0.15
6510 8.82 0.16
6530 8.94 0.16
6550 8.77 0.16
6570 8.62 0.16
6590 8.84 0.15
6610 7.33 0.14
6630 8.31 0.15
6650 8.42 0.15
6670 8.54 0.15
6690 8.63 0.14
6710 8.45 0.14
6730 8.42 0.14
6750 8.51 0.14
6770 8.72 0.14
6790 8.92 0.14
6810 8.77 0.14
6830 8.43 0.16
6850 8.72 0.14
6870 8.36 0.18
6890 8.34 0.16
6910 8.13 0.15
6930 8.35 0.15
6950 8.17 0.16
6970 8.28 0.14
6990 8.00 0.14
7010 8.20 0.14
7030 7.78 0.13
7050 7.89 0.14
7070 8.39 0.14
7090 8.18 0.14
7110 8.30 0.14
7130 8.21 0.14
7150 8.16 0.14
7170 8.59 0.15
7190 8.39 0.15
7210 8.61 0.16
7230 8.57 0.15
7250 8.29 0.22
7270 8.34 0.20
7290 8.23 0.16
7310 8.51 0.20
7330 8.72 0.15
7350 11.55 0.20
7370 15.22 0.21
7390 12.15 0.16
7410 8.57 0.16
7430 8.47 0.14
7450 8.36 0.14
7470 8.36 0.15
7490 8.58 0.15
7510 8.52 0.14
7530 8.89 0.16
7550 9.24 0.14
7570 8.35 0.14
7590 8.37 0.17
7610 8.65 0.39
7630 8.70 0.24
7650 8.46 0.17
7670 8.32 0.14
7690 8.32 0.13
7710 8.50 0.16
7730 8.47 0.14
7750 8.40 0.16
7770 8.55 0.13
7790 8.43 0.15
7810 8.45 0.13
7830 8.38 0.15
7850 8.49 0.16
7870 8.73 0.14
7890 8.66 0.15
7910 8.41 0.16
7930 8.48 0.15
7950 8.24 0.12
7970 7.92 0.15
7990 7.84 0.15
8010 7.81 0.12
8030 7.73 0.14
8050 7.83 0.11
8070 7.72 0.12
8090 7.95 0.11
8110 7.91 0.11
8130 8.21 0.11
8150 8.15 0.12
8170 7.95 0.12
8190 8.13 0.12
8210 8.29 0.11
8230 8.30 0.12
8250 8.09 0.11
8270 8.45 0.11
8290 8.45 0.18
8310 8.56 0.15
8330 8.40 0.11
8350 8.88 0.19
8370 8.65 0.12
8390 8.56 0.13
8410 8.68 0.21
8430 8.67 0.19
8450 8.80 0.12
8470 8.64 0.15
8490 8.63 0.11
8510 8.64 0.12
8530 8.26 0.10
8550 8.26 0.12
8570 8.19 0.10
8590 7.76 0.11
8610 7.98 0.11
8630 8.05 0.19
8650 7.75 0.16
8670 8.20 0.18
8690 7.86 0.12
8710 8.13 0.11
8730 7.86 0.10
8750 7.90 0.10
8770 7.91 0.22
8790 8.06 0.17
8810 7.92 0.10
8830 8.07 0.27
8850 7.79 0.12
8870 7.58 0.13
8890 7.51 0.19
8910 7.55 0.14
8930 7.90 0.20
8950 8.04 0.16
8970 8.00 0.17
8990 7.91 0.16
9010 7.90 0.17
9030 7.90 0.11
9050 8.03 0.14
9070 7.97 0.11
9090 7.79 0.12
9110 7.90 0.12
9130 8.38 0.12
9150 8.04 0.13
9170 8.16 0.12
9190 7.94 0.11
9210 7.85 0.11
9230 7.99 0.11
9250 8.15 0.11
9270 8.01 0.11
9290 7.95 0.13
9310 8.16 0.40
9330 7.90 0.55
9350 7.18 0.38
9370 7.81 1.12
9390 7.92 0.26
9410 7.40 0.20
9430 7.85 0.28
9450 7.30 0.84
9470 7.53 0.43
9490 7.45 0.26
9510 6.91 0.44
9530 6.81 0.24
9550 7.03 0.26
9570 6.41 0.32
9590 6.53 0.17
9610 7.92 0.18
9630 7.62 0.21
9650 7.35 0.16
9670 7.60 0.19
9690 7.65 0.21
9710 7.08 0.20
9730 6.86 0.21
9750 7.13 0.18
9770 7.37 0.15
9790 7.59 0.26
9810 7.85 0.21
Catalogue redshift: 0.12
